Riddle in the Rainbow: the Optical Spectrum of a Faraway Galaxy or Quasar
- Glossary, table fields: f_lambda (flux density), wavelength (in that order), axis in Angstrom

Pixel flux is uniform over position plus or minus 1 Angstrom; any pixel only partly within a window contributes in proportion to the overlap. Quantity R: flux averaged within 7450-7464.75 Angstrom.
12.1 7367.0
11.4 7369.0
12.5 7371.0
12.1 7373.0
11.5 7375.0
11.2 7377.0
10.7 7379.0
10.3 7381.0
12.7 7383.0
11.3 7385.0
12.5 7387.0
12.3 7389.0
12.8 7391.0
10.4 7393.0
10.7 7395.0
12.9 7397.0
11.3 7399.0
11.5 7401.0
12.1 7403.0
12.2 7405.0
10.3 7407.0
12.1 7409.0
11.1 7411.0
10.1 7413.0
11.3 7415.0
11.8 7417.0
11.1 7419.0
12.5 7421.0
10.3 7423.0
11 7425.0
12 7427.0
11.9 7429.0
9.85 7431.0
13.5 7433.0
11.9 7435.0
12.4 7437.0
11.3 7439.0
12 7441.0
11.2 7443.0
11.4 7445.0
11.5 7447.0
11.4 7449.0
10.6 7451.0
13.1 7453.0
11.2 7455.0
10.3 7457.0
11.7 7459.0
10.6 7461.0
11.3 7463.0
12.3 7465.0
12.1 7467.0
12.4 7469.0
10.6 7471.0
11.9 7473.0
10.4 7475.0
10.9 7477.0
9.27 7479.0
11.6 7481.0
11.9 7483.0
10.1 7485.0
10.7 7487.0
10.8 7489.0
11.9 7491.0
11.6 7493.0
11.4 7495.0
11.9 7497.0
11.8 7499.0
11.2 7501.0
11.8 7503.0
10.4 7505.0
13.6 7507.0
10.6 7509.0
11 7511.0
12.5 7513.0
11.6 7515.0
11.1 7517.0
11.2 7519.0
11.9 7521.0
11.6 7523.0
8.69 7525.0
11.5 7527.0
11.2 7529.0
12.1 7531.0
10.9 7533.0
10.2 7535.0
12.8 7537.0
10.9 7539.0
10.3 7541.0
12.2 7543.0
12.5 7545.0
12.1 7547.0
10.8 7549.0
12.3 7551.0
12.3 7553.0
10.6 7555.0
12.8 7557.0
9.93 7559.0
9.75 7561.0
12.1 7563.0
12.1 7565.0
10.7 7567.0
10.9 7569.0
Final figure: 11.3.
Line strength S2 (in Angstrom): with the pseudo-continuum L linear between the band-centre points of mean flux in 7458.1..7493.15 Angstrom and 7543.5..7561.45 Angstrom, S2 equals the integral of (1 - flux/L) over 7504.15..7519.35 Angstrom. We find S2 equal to -0.2 Angstrom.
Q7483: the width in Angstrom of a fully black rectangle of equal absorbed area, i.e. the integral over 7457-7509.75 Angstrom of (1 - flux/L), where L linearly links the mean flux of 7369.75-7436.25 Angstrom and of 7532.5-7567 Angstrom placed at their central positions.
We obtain 0.8 Angstrom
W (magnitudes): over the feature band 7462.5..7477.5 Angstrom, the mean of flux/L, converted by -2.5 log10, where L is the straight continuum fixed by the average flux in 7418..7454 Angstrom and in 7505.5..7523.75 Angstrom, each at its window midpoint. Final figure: 0.01 mag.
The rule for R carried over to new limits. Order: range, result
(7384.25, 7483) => 11.5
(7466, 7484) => 11.2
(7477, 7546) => 11.3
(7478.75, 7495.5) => 11.1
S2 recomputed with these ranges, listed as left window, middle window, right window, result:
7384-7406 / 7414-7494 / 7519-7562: 1.5 Angstrom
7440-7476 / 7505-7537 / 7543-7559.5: 0.9 Angstrom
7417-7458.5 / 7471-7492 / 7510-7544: 0.9 Angstrom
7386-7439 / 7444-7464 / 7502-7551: 0.4 Angstrom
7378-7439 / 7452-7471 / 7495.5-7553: -0.2 Angstrom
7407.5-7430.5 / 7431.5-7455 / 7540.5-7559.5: -0.8 Angstrom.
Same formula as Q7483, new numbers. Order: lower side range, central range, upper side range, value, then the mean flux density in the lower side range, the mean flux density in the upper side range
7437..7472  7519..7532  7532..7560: 0.4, 11.5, 11.5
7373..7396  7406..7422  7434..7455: 0.4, 11.5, 11.7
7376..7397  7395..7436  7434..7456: 0.3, 11.6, 11.6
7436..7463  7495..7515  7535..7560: -0.2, 11.4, 11.6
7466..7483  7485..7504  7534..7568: -0.2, 11.2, 11.4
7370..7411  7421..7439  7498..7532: -0.1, 11.7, 11.4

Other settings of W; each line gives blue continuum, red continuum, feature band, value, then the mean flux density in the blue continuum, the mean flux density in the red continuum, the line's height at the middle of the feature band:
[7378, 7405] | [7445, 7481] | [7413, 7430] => 0.01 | 11.7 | 11.3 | 11.5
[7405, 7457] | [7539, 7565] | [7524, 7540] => 0.04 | 11.5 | 11.5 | 11.5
